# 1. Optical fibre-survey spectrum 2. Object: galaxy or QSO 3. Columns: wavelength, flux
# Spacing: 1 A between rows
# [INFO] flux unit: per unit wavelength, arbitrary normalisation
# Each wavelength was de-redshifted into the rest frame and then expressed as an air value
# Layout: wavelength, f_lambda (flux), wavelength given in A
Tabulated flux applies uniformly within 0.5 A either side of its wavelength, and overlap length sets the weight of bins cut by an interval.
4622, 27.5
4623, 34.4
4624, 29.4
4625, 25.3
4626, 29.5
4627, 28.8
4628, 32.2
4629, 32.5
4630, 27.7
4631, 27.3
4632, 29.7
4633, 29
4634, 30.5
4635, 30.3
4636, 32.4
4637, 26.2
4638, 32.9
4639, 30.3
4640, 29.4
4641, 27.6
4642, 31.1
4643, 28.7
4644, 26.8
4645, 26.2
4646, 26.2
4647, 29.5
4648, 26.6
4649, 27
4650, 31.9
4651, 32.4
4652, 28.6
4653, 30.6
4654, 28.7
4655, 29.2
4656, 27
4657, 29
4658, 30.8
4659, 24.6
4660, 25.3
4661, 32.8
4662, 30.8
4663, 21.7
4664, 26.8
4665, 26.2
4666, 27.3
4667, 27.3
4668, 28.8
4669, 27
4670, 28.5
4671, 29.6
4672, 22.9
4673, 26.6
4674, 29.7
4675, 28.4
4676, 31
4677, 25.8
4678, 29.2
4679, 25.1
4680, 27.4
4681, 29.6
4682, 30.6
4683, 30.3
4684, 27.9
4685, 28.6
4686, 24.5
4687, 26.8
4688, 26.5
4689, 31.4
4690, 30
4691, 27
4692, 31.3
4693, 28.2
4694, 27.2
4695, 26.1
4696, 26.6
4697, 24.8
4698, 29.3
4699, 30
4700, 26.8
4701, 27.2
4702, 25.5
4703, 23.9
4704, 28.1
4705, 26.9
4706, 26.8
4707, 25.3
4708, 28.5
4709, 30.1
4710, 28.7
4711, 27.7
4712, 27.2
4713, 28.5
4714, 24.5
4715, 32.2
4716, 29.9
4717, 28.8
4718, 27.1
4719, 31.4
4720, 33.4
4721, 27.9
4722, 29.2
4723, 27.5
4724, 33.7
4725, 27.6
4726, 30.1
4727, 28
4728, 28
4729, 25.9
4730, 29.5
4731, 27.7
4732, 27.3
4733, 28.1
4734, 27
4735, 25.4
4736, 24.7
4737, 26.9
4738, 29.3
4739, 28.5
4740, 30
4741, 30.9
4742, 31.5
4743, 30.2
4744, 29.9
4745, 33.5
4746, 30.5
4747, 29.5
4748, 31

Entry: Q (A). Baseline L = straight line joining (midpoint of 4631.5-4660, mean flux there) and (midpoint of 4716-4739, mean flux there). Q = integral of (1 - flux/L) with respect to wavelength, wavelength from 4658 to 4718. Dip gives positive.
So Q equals 2.0 A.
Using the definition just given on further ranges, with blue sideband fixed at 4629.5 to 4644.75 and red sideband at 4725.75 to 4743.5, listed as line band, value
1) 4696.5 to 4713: 0.71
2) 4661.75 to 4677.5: 0.86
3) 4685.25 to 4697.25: 0.46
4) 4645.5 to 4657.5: 0.10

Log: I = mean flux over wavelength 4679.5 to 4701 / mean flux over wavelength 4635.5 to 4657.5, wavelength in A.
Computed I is 1.0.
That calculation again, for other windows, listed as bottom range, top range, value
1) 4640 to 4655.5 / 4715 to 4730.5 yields 1.02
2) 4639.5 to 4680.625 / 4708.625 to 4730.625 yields 1.03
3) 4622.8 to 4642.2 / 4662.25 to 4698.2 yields 0.93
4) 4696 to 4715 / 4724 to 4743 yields 1.04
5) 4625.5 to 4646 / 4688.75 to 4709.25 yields 0.94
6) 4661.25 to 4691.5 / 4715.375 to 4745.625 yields 1.04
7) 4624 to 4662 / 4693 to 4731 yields 0.97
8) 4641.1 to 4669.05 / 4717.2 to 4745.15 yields 1.02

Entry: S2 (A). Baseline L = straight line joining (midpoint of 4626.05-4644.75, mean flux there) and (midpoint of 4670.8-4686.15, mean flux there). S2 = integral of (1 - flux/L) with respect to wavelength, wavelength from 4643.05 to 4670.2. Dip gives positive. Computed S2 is 0.69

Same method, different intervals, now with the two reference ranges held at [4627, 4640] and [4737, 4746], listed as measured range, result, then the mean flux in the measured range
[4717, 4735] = 0.92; 28.7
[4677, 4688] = 0.84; 27.8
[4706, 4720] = 0.76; 28.6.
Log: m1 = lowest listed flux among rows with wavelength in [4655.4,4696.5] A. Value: 21.7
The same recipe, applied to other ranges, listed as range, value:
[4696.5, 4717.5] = 23.9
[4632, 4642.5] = 26.2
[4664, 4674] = 22.9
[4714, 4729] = 24.5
